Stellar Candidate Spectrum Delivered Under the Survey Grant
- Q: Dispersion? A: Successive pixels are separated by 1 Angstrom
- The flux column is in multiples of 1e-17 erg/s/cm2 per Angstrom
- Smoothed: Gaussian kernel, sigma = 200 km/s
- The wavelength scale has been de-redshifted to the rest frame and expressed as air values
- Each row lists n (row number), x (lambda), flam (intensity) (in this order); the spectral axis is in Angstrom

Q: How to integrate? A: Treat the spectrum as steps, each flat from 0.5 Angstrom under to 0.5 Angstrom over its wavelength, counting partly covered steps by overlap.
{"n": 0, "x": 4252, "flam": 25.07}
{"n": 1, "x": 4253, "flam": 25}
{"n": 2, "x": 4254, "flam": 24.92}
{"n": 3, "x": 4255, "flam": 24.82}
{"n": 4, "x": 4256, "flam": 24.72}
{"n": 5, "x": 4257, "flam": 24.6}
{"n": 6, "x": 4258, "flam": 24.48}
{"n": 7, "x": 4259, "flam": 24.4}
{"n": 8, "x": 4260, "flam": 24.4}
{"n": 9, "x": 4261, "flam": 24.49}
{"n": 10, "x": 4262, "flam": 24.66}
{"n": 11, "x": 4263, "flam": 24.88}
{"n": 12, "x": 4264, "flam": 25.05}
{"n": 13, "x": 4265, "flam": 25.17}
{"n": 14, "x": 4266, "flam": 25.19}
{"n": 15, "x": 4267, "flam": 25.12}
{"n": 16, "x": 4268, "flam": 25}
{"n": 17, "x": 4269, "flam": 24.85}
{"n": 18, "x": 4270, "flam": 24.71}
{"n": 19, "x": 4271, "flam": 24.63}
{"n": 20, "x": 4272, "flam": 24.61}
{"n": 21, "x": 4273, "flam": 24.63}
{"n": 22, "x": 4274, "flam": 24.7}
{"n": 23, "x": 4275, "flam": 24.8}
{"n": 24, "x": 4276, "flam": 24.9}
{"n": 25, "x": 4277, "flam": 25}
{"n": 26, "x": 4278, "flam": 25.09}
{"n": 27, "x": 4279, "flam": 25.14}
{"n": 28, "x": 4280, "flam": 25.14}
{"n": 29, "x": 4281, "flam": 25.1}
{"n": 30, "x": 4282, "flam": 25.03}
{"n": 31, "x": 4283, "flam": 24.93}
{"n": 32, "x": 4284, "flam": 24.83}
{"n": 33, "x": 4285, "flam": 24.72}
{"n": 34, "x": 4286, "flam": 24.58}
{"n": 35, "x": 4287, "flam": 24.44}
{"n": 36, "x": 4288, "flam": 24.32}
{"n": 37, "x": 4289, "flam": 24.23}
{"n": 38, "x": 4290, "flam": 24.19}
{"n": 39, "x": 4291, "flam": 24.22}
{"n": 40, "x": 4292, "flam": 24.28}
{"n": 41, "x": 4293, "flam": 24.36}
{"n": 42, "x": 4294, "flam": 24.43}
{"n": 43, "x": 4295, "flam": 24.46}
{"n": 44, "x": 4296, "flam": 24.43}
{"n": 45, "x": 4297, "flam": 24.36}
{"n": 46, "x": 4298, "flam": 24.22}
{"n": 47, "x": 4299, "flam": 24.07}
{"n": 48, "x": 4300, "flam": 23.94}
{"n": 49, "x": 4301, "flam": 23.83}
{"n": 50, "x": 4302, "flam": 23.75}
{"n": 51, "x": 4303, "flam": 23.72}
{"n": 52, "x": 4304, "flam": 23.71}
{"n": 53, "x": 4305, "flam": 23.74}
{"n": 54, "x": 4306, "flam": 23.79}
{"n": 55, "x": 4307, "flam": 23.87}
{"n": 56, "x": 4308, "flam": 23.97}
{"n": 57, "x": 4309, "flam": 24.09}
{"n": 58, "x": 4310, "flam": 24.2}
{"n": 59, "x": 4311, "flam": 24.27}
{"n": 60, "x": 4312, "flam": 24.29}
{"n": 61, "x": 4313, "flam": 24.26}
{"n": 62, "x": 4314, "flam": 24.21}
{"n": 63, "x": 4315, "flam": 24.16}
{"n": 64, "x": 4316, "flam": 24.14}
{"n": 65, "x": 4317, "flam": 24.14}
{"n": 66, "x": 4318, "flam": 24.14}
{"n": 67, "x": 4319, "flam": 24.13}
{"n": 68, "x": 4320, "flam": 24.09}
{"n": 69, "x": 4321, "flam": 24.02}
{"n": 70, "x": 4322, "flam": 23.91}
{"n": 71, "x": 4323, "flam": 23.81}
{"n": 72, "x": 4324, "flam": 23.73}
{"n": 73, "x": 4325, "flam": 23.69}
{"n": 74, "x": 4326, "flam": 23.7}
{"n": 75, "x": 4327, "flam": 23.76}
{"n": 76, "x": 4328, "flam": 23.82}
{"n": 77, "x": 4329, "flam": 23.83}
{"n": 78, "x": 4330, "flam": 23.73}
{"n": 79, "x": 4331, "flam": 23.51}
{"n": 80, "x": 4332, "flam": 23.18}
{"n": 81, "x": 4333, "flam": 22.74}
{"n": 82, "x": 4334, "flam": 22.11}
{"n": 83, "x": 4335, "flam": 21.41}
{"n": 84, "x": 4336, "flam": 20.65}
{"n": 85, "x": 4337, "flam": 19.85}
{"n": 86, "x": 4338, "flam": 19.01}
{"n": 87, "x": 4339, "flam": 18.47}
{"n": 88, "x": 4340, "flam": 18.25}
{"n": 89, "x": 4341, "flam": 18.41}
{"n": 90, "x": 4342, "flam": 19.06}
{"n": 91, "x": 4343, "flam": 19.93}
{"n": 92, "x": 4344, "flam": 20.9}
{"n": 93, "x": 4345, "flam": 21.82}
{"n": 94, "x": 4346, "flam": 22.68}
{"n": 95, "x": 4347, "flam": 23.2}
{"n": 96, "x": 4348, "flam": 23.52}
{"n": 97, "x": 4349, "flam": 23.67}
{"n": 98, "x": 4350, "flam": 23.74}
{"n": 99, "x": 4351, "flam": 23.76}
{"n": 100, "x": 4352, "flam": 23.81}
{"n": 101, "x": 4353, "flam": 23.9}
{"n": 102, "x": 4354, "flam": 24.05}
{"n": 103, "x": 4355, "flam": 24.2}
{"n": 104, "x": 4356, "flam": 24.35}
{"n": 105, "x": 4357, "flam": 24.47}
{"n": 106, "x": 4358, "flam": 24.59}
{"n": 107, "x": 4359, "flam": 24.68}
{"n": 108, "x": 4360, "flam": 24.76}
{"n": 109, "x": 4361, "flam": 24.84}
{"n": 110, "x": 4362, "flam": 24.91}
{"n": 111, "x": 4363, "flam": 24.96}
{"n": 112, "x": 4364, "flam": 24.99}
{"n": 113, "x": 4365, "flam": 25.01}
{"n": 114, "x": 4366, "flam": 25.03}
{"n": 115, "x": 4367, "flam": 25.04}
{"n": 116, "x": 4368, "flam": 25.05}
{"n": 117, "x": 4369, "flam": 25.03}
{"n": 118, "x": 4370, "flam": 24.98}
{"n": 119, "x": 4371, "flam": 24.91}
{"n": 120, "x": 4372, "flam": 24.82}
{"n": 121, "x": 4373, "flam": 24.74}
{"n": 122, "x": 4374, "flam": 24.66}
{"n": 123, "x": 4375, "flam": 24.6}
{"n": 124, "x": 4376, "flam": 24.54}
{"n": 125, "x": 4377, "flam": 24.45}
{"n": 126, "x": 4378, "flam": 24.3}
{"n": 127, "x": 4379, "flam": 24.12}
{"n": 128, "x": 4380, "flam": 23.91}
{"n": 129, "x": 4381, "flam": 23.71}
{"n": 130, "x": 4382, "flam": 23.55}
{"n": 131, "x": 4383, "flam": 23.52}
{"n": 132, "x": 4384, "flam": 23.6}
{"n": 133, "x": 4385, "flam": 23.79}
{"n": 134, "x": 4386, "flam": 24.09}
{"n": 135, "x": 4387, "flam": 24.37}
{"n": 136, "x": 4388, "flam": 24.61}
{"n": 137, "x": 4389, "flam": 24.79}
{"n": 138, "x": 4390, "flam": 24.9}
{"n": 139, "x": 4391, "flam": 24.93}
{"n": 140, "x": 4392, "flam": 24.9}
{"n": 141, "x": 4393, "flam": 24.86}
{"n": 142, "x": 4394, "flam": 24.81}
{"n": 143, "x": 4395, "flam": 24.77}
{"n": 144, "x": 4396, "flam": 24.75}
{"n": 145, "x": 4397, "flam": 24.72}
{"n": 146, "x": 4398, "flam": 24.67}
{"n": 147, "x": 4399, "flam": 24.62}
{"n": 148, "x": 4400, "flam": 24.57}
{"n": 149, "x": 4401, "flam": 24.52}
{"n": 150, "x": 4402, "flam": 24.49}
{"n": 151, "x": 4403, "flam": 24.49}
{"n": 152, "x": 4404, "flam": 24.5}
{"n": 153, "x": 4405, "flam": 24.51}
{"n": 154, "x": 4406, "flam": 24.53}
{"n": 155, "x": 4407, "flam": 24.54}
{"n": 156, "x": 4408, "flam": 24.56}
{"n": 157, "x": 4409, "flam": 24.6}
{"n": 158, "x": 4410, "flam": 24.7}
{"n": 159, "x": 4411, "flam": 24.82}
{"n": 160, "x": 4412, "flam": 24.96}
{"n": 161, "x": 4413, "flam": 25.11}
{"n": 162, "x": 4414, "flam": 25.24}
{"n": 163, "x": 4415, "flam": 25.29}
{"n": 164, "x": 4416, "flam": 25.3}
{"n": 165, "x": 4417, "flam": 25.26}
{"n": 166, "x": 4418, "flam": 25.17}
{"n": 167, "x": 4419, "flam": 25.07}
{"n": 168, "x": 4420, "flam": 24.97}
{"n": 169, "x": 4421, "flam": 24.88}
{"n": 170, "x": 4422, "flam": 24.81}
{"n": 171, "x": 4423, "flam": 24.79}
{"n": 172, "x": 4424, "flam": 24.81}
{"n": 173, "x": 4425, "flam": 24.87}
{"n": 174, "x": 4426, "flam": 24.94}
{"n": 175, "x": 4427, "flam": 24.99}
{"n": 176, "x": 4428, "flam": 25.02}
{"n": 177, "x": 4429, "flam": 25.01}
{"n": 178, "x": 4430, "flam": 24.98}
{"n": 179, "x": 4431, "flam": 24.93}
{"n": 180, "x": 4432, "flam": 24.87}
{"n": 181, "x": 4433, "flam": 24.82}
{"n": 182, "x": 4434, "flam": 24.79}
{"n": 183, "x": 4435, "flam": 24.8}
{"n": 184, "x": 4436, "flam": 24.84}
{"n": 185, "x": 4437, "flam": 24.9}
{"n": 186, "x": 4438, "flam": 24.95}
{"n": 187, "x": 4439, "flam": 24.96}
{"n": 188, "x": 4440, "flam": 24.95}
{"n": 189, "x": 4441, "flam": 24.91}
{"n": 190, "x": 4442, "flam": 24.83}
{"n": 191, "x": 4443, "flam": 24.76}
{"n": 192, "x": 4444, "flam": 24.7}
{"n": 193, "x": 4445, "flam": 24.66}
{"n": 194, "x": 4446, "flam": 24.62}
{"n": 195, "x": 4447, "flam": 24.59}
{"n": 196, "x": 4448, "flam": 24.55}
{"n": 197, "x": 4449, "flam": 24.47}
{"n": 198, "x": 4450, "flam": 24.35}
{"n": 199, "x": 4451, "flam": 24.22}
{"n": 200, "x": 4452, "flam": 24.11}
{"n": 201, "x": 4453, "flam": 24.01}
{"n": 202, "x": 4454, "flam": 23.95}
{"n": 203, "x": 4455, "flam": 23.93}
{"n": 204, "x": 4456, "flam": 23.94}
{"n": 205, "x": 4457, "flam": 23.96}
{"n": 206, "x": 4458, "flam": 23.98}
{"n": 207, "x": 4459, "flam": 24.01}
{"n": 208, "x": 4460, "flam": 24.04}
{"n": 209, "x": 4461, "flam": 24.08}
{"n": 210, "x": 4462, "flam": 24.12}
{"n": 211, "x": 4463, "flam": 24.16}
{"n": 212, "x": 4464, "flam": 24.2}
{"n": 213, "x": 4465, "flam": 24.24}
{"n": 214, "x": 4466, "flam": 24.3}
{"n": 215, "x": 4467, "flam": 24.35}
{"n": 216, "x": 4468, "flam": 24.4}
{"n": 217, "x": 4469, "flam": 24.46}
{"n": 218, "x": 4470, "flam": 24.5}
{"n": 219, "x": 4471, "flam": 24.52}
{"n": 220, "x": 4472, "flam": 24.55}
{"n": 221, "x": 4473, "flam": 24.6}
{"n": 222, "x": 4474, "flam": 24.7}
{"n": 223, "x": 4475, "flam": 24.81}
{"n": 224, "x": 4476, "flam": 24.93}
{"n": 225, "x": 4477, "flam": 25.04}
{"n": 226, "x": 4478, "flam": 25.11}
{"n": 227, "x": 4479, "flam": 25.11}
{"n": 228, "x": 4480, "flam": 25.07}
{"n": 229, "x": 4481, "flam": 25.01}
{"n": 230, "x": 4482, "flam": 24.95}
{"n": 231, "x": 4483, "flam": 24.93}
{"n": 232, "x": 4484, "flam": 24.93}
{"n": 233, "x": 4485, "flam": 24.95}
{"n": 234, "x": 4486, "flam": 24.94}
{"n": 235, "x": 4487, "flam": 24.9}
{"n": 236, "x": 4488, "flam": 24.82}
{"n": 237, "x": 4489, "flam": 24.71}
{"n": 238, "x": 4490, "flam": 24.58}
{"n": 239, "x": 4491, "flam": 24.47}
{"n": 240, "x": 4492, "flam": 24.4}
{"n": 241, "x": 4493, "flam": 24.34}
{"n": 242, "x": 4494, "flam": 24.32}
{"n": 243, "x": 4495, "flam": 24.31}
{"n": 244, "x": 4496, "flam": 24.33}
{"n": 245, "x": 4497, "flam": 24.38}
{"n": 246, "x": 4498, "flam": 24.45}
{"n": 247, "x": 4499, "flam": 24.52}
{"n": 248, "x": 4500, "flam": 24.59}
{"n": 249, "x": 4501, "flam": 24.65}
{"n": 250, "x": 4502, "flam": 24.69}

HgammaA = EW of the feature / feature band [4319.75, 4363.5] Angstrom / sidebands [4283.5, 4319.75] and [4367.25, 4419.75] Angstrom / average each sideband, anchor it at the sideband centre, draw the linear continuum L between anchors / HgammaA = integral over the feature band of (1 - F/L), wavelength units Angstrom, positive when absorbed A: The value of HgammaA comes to 2.7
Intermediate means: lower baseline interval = 24.2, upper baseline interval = 24.6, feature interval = 22.8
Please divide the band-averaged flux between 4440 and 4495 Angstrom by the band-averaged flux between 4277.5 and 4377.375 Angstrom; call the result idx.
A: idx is 1.0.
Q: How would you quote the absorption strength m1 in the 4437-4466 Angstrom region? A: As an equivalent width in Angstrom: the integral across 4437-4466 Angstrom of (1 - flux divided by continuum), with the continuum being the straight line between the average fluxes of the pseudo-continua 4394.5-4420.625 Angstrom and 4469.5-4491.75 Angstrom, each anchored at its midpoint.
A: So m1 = 0.5 Angstrom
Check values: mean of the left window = 24.8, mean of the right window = 24.8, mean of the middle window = 24.4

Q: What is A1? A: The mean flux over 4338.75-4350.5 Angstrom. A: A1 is 21.2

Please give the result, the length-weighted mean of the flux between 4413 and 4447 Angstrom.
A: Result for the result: 24.9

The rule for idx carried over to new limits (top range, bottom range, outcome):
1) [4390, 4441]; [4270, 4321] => 1.02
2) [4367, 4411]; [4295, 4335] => 1.03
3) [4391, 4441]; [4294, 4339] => 1.06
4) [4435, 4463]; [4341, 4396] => 1.02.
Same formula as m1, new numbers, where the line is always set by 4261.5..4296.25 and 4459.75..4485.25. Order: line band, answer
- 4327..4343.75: 2.38 Angstrom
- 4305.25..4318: 0.31 Angstrom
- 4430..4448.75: -0.12 Angstrom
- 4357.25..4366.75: -0.07 Angstrom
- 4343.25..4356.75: 0.76 Angstrom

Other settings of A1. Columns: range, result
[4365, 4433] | 24.7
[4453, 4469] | 24.1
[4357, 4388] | 24.5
